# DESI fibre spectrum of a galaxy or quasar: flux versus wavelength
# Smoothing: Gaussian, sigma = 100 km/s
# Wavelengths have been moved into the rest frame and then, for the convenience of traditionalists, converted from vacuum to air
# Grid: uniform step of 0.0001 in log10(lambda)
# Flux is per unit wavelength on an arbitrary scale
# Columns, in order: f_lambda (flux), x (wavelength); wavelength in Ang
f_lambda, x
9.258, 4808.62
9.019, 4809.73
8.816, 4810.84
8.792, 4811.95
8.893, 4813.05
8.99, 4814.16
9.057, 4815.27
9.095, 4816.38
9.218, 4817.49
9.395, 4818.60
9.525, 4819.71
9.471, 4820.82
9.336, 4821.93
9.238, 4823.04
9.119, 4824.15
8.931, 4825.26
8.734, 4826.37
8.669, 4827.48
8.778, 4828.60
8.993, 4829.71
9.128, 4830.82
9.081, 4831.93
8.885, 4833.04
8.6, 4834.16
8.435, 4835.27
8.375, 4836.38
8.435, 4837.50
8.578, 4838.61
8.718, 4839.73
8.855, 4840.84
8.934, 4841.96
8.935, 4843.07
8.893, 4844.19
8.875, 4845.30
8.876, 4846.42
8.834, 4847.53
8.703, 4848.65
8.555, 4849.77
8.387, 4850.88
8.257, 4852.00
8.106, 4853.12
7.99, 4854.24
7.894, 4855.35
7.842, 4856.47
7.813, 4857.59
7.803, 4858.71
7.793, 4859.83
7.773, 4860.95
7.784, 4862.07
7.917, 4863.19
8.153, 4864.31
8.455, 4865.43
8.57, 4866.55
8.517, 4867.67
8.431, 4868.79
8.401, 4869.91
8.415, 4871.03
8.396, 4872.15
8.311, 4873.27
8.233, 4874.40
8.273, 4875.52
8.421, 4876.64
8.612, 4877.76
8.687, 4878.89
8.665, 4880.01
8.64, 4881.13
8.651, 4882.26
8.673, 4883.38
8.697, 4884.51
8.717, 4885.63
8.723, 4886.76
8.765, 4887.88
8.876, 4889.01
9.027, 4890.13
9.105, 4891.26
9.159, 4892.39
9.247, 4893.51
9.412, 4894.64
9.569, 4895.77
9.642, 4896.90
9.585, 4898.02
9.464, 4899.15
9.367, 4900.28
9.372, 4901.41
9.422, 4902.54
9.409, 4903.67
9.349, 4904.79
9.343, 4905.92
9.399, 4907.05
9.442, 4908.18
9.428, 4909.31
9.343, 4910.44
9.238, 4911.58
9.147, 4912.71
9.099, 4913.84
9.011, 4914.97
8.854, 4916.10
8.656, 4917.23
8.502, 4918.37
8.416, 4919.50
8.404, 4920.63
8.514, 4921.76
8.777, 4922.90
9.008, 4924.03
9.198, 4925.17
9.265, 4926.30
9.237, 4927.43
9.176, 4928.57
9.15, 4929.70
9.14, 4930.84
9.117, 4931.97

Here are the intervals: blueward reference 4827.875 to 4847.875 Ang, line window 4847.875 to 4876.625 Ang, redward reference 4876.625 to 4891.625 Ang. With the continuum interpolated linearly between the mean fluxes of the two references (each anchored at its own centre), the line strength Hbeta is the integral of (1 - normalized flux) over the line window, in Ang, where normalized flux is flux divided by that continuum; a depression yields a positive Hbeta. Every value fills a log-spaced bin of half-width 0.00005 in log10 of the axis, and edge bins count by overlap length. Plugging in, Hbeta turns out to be 1.84 Ang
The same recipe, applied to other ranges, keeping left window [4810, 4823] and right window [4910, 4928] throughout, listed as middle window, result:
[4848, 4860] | 1.24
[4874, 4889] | 0.64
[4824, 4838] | 0.52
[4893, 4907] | -0.74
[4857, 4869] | 1.27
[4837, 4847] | 0.33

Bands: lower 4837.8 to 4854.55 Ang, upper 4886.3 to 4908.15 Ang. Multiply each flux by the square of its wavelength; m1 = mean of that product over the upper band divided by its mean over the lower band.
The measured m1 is 1.10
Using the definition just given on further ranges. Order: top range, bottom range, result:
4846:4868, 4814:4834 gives 0.91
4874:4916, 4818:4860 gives 1.07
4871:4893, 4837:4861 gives 1.04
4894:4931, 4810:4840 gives 1.06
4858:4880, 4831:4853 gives 0.96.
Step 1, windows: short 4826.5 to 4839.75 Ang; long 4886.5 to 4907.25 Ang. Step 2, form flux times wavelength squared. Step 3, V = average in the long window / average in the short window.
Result 1.1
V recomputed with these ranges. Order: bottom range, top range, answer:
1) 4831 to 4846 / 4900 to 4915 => 1.10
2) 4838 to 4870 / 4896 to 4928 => 1.12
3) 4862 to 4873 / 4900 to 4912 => 1.14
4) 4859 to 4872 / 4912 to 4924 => 1.09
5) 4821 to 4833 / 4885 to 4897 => 1.04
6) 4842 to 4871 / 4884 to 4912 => 1.13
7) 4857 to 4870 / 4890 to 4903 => 1.17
